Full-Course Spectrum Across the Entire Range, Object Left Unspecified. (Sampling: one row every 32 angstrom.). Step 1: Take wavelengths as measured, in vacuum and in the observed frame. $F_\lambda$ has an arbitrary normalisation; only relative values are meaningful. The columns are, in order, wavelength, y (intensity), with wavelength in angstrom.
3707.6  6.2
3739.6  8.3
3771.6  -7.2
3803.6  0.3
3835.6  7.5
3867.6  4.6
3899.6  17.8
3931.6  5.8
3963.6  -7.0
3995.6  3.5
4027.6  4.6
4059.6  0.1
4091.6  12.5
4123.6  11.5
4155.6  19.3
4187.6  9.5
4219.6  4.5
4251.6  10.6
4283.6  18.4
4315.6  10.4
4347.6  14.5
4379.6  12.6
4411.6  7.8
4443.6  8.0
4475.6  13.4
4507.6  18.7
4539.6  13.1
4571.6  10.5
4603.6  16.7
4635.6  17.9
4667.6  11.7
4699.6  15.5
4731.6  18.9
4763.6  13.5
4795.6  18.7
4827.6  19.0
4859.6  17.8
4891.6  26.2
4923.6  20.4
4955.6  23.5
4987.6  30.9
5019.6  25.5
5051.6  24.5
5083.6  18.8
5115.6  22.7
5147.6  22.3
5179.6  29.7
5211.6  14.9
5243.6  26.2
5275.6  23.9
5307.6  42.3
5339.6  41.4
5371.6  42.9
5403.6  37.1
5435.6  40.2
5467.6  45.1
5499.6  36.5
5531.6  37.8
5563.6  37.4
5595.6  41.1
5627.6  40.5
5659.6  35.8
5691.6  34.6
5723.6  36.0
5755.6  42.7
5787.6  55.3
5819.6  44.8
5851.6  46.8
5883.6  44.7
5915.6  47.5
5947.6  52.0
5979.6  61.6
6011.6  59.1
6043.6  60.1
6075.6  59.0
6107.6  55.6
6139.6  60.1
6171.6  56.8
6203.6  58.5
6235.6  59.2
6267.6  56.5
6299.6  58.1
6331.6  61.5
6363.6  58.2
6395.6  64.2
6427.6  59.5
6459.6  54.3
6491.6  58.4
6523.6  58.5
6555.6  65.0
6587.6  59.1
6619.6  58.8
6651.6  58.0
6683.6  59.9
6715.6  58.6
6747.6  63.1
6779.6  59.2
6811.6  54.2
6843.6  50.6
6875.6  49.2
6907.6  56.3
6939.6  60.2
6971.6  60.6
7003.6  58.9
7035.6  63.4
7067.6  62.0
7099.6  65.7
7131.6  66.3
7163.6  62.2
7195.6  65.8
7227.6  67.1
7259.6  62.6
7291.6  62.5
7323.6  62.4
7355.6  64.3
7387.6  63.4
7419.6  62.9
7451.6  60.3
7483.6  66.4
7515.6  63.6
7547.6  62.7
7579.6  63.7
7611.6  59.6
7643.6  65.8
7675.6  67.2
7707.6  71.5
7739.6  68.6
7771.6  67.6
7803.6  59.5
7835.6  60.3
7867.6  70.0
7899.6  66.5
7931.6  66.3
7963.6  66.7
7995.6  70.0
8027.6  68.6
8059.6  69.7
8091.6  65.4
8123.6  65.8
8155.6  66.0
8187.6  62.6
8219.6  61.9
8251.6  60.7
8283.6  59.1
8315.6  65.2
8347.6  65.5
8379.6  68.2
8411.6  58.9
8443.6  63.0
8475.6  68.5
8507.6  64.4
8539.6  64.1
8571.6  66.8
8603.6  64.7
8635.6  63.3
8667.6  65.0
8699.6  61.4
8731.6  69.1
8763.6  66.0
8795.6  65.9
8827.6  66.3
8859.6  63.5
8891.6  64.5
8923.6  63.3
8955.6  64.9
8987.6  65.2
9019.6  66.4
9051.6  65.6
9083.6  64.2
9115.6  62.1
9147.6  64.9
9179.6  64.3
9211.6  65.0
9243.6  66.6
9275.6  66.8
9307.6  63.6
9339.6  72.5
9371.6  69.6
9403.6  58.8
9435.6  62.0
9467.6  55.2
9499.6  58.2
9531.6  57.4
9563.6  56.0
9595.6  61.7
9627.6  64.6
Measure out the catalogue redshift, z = 0.33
